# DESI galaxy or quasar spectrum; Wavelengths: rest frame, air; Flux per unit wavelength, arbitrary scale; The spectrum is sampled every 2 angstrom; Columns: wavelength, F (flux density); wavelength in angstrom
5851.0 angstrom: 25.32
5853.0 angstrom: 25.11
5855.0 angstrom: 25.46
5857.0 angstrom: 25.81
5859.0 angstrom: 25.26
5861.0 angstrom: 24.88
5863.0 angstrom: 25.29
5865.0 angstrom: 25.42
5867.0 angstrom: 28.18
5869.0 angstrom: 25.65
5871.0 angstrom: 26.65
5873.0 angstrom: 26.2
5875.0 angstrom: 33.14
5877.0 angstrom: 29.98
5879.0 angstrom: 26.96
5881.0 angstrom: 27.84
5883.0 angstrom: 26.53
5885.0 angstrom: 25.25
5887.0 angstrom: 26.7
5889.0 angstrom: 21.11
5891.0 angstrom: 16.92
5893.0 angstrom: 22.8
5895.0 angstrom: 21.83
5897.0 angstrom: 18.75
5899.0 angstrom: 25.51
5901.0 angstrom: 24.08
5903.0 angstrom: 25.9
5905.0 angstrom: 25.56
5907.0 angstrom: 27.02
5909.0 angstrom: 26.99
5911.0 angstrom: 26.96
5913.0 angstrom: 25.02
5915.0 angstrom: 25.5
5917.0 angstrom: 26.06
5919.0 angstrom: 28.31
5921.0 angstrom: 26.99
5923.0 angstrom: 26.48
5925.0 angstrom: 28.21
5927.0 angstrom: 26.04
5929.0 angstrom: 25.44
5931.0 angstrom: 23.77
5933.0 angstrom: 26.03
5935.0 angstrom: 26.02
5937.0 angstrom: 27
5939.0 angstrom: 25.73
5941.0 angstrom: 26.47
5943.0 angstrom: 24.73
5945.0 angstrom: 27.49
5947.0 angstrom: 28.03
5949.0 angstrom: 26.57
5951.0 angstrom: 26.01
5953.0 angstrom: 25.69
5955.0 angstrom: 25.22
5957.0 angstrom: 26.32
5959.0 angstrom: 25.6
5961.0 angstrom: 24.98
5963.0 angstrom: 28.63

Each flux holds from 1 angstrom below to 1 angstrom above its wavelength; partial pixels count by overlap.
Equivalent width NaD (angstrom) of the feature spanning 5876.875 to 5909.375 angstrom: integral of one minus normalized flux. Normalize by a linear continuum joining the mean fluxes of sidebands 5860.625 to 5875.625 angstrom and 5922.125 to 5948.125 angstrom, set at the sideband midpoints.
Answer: 2.6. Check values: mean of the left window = 26.9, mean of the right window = 26.3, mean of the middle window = 24.5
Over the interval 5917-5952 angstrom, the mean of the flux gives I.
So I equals 26.4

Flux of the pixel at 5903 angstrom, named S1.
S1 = 25.9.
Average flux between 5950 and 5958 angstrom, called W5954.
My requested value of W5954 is 25.8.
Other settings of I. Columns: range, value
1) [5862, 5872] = 26.2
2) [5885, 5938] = 25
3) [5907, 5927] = 26.7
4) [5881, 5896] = 23.3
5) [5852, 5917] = 25.5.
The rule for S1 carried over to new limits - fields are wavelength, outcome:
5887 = 26.7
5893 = 22.8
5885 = 25.25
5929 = 25.44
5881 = 27.84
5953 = 25.69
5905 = 25.56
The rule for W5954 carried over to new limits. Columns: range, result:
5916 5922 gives 27.1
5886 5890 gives 23.9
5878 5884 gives 27.1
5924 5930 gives 26.6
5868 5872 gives 26.1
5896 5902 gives 22.8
